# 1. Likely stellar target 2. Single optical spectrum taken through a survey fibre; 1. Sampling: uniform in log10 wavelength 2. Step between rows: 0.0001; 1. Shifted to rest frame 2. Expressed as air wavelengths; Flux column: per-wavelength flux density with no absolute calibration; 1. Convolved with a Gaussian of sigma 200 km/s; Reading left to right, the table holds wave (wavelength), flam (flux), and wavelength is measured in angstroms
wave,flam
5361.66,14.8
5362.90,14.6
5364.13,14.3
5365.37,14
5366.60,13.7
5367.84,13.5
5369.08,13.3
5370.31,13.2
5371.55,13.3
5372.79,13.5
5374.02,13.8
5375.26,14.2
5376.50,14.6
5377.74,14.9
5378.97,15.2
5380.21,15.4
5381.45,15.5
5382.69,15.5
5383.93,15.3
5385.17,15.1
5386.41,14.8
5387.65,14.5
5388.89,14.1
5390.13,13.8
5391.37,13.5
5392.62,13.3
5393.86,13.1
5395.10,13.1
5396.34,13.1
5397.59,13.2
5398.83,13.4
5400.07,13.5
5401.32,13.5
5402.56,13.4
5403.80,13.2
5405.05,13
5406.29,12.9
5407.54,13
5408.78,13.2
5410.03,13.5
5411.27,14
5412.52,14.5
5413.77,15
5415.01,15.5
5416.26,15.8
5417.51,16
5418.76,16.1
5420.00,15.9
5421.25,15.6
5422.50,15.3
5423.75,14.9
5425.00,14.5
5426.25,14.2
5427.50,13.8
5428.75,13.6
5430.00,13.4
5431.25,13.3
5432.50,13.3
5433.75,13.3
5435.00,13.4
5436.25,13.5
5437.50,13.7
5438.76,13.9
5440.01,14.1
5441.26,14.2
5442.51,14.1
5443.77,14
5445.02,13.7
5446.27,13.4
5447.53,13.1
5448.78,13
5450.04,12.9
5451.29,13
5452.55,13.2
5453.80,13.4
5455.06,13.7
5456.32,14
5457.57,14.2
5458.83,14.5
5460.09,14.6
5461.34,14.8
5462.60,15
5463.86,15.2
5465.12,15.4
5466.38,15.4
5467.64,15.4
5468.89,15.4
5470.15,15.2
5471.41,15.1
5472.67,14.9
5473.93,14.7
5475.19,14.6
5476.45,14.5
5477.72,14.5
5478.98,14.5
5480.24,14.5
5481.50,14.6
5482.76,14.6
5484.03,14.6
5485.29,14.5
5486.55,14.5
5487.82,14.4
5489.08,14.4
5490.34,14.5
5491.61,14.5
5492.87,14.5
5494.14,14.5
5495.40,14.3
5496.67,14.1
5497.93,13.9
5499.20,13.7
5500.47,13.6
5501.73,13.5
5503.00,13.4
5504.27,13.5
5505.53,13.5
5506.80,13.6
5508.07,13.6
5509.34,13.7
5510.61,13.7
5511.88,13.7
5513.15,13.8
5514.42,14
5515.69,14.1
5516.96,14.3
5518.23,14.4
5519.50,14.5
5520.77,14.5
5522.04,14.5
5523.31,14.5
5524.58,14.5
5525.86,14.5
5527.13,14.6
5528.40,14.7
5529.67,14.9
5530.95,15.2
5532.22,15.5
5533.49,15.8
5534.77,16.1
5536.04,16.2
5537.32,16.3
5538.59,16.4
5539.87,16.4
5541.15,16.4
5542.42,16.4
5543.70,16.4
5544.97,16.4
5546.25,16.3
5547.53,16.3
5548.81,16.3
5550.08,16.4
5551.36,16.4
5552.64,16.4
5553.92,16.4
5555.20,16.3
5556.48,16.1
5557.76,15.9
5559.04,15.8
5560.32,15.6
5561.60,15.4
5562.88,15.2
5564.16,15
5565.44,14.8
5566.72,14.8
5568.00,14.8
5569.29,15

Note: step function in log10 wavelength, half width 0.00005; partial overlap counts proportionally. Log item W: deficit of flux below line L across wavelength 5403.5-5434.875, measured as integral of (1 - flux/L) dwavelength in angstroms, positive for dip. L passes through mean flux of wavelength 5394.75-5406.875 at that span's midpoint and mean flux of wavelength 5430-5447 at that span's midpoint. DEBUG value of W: -1.9 angstroms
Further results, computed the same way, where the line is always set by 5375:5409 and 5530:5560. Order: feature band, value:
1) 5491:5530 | 3.91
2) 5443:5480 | 1.61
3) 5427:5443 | 1.03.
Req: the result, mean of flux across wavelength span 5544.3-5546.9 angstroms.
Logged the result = 16.4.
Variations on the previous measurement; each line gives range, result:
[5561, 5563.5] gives 15.3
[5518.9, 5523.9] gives 14.5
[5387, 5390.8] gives 14.1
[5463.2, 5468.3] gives 15.4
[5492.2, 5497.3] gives 14.4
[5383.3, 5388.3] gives 14.9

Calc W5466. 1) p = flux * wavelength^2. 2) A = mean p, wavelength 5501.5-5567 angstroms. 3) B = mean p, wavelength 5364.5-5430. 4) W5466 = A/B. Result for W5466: 1.1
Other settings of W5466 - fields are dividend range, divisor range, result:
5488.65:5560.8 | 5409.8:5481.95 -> 1.07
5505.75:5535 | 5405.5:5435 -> 1.04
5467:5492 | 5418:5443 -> 1.05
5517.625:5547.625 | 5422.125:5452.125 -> 1.17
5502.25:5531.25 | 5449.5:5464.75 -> 1.03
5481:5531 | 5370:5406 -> 1.06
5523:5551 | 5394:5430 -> 1.17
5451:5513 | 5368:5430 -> 1.04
